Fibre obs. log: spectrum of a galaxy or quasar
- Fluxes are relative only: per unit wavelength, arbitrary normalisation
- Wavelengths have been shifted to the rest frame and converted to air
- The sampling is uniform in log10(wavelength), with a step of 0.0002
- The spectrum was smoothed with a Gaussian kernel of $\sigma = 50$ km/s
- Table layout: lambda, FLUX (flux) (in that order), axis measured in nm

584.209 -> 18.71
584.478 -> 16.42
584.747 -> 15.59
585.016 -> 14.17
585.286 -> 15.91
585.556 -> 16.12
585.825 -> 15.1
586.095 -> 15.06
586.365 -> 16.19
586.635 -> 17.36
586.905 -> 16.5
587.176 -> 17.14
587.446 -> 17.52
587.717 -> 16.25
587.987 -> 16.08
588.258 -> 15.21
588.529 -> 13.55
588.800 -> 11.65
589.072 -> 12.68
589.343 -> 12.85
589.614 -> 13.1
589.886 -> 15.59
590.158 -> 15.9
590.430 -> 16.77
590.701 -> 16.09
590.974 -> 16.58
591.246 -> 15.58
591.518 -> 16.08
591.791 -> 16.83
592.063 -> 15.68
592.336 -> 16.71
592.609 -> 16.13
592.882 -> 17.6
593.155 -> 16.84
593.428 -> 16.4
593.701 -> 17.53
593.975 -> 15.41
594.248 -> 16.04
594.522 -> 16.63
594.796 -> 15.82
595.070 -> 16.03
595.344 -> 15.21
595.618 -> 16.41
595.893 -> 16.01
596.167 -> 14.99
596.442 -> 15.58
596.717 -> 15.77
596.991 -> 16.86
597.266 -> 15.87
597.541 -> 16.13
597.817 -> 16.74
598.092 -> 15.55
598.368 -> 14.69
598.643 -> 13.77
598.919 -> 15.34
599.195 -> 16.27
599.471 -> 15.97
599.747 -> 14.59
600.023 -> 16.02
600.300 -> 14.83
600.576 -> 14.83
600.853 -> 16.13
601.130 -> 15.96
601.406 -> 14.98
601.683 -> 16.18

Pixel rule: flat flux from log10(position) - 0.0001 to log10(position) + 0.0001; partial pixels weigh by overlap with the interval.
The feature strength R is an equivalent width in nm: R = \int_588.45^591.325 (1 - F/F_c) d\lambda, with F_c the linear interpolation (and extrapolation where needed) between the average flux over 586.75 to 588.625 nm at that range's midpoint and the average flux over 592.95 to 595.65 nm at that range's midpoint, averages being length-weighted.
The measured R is 0.28 nm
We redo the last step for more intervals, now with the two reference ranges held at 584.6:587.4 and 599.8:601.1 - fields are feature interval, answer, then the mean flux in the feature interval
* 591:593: -0.08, 16.4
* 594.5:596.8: -0.03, 15.8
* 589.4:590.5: 0.05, 15.1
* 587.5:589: 0.12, 14.6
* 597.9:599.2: 0.04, 15.1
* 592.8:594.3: -0.09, 16.6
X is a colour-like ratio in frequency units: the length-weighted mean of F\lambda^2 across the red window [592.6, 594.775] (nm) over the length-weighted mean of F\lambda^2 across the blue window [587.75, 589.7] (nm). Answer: 1.23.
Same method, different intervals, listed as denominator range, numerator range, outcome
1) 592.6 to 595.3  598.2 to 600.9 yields 0.94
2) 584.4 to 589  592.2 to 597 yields 1.07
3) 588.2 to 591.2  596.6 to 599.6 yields 1.11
